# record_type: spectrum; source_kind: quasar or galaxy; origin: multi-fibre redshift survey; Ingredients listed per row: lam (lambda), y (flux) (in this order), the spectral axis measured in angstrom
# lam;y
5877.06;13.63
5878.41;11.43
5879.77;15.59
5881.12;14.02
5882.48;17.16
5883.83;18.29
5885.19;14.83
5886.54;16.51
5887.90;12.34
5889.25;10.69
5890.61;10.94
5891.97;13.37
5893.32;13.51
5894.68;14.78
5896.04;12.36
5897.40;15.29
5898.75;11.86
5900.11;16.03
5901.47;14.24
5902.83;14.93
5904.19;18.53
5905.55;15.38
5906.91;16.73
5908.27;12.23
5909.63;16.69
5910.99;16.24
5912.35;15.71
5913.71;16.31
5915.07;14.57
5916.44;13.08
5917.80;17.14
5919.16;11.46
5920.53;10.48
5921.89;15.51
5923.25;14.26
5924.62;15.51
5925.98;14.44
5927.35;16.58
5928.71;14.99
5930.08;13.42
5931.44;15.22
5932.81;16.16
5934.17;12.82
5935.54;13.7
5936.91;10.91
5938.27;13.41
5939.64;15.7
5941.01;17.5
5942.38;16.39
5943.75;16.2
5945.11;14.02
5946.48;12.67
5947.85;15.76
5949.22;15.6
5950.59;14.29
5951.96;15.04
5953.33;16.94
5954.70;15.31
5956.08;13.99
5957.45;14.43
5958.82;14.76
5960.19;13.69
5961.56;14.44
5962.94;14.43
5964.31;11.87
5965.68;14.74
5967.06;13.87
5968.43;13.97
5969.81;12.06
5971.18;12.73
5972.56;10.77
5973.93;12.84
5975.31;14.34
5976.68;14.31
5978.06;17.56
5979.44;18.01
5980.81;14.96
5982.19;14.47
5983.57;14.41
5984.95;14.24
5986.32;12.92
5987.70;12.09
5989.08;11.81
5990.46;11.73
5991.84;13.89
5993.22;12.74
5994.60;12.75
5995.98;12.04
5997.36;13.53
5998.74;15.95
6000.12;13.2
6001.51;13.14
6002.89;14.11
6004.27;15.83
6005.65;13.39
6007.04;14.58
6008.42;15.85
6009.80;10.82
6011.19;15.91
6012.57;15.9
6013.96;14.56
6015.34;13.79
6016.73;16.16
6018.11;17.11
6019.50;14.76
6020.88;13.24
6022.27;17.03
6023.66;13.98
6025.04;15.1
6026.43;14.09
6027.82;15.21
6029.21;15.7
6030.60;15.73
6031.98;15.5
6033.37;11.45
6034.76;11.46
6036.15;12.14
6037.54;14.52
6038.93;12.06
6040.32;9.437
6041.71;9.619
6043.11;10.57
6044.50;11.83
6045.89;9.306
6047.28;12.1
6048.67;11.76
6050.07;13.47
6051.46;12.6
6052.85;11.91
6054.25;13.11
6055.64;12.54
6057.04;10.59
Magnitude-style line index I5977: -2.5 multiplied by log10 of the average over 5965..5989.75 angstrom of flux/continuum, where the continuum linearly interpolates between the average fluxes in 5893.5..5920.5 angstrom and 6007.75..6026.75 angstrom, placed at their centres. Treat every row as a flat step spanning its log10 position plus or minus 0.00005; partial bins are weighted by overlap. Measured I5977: 0.07 mag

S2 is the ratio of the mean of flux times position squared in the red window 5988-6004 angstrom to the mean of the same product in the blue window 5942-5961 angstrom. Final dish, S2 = 0.90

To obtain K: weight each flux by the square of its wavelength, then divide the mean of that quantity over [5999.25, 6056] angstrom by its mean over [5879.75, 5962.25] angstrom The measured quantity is 0.96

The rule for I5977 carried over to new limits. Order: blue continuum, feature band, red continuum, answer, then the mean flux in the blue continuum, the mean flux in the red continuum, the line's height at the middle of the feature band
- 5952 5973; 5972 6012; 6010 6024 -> 0.05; 13.9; 15.1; 14.6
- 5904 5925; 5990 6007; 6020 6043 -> 0.02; 14.9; 13.4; 13.9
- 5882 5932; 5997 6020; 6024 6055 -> -0.12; 14.6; 12.7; 13.1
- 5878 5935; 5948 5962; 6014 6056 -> -0.06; 14.6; 13.3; 14.1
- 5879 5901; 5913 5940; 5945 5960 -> 0.02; 14.2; 14.8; 14.5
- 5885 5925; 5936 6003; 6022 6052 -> -0.03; 14.4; 12.9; 13.6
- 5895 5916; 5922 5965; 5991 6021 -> 0.01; 15.1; 14.2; 14.8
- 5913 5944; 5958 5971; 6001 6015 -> 0.06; 14.6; 14.4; 14.5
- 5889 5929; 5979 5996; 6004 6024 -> 0.09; 14.5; 14.9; 14.8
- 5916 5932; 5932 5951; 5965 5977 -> -0.05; 14.4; 13.3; 13.9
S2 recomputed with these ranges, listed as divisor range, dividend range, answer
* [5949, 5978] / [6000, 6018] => 1.05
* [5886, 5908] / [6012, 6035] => 1.09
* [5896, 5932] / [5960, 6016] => 0.96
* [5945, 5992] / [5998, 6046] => 1.00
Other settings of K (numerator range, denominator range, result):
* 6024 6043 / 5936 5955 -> 0.91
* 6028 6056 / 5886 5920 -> 0.90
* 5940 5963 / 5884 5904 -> 1.10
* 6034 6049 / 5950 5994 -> 0.83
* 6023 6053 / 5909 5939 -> 0.91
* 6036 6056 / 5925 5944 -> 0.83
